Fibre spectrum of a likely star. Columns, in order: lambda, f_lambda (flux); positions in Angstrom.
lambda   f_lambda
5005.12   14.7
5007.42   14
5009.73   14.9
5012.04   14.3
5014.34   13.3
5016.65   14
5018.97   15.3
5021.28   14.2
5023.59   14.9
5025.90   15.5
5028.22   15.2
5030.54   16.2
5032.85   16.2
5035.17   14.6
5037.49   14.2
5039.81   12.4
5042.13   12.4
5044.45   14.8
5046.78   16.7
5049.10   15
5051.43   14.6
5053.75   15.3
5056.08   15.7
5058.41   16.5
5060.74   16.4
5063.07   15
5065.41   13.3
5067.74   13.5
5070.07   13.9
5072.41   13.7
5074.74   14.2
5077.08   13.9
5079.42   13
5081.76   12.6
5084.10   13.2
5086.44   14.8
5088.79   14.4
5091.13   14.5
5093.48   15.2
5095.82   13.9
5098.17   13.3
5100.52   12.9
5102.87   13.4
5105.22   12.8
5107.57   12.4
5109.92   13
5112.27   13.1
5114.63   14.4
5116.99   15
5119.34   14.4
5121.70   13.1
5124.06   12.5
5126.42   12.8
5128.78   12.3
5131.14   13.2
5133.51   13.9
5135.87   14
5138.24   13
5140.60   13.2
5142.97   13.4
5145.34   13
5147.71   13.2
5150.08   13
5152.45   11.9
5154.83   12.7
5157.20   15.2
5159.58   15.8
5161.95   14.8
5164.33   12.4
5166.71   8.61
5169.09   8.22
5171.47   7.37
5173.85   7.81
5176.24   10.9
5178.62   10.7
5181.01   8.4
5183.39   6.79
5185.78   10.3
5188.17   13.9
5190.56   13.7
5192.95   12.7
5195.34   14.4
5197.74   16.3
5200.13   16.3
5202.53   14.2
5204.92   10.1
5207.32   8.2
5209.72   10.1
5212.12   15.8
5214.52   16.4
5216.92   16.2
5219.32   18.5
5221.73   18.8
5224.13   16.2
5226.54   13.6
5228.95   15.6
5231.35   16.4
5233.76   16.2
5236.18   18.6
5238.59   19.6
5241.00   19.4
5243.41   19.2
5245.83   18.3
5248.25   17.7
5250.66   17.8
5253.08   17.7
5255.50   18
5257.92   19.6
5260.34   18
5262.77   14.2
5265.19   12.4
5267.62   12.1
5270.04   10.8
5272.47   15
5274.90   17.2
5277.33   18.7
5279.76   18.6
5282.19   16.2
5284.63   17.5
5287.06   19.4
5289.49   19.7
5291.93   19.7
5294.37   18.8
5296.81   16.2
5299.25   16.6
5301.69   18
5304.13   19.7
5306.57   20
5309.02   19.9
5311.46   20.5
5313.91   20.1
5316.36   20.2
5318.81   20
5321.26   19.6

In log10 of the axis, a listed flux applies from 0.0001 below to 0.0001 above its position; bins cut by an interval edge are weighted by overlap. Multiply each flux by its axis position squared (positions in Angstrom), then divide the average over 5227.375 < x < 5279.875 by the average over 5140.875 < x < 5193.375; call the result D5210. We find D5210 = 1.5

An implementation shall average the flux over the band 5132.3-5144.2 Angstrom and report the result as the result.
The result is 13.5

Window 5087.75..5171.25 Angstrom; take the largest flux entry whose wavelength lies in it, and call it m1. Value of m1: 15.8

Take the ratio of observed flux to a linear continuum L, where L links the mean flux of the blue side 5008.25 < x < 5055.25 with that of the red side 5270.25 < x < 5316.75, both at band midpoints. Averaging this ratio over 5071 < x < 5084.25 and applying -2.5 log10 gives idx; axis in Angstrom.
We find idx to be 0.14 mag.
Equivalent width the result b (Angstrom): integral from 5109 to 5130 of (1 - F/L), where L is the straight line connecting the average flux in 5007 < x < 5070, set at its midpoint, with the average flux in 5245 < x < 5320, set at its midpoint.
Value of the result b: 3.10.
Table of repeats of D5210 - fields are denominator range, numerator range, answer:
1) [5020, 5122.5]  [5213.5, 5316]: 1.32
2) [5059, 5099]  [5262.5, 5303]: 1.28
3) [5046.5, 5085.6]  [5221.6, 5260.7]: 1.31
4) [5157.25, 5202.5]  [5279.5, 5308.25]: 1.63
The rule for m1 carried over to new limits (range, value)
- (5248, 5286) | 19.6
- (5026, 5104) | 16.7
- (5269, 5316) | 20.5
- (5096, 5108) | 13.4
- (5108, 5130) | 15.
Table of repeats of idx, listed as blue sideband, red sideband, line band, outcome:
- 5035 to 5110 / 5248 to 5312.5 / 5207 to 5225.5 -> 0.07 mag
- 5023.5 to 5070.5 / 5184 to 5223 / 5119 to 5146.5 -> 0.10 mag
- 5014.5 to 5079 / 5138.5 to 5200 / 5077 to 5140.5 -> -0.01 mag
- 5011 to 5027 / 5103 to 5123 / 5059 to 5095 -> -0.02 mag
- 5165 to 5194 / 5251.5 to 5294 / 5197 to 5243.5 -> -0.21 mag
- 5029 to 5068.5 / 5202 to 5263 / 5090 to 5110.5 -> 0.14 mag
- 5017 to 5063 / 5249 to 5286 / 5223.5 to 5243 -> -0.06 mag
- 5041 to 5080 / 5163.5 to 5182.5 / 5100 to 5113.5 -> -0.05 mag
